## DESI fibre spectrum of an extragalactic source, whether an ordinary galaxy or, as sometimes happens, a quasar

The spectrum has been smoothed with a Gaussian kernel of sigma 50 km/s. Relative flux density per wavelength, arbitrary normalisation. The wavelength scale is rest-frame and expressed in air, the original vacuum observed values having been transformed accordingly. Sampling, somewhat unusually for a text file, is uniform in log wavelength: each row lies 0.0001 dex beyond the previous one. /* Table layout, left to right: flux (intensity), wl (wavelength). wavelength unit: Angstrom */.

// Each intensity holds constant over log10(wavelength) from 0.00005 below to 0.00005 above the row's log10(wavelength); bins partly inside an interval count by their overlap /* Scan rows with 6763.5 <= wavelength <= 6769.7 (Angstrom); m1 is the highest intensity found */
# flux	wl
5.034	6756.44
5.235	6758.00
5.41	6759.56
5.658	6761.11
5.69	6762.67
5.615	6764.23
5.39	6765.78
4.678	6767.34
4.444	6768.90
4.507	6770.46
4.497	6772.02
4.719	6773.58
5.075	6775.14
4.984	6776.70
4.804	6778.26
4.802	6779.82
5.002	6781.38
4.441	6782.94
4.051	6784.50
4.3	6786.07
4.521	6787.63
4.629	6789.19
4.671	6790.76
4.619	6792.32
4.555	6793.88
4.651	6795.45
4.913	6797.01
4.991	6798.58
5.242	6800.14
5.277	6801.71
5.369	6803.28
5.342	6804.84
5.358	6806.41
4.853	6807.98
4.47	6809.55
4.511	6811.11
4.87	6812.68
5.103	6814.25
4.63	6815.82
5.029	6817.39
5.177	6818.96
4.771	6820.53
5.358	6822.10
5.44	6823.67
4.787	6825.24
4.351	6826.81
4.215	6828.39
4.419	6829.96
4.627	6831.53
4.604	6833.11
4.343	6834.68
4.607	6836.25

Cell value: 5.615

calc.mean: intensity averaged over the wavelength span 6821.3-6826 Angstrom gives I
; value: 5.2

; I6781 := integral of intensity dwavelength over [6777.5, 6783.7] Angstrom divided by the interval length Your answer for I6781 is 4.77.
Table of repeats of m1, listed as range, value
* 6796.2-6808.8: 5.369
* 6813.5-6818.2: 5.103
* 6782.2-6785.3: 4.441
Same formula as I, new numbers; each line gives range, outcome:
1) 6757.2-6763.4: 5.49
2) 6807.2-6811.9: 4.62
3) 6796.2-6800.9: 5.05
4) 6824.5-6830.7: 4.44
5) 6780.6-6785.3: 4.49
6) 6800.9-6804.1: 5.32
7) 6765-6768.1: 5.05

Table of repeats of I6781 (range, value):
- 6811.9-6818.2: 4.91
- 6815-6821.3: 4.9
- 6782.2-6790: 4.39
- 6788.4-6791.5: 4.64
